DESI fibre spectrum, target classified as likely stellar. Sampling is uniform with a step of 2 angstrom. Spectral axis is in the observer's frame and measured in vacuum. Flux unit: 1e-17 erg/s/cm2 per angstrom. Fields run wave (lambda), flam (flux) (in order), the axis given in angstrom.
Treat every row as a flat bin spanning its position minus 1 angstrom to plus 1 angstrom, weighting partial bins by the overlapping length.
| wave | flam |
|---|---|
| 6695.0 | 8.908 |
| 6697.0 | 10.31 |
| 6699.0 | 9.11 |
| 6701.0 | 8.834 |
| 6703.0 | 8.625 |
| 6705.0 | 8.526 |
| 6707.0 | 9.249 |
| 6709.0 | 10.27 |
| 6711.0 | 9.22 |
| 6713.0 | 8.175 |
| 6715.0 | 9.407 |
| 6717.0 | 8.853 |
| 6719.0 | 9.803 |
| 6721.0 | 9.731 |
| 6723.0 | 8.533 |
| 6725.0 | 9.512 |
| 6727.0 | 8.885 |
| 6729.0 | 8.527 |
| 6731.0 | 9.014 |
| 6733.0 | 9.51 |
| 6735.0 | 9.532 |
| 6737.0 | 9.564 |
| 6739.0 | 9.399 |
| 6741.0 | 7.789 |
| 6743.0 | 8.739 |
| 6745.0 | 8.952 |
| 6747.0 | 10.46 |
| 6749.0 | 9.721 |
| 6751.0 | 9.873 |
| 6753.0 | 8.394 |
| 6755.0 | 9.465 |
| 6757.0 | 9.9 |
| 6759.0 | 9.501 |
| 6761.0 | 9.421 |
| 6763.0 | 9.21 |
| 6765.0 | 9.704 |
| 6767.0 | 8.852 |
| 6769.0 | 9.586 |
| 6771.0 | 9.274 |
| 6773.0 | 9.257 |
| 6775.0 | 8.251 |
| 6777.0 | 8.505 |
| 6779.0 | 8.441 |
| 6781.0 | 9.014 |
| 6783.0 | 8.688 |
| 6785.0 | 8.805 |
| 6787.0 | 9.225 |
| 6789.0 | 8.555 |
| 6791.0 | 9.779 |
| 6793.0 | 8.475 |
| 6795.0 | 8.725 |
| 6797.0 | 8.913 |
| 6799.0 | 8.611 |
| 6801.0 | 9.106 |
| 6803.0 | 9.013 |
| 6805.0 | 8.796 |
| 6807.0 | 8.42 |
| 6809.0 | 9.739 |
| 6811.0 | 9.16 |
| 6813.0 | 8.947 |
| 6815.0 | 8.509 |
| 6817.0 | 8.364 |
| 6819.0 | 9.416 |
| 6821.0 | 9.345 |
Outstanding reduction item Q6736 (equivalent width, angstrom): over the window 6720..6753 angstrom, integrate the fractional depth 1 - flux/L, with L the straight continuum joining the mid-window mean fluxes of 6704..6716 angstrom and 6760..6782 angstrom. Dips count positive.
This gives -0.39 angstrom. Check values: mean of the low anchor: 9.14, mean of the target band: 9.21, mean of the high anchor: 9.05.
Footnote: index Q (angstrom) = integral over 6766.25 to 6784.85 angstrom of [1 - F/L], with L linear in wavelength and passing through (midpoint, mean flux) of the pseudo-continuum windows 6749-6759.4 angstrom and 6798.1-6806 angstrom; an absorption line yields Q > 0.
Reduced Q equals 0.7 angstrom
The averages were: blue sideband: 9.45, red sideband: 8.88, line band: 8.87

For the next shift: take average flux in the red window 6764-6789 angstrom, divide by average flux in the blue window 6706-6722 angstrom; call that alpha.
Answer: 1.0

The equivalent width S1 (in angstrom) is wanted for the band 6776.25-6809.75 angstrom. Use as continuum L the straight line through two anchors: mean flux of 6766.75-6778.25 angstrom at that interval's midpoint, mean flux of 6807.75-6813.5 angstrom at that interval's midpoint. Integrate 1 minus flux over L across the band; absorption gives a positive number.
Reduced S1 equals 0.9 angstrom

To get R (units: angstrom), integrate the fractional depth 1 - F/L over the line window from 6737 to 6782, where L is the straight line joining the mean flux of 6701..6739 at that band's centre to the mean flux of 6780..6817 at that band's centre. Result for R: -0.7 angstrom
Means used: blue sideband 9.16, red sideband 8.9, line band 9.18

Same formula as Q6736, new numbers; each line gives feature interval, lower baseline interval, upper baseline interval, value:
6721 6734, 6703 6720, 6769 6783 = 0.0 angstrom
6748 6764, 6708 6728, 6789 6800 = -0.7 angstrom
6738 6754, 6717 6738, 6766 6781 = -0.1 angstrom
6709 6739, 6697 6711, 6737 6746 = -0.7 angstrom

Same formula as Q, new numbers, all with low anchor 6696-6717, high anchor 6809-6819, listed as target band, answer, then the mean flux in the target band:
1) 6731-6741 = -0.21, 9.28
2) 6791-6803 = 0.11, 8.87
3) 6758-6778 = -0.31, 9.16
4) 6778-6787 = 0.19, 8.79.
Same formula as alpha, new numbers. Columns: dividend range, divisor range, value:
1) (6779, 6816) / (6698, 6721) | 0.98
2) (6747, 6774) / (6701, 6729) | 1.04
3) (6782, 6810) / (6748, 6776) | 0.96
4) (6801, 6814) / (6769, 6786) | 1.02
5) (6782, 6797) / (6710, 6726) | 0.97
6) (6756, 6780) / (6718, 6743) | 1.00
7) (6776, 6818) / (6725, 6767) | 0.95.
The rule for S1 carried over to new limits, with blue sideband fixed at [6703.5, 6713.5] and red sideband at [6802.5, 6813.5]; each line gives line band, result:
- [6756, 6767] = -0.5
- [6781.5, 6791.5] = 0.1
